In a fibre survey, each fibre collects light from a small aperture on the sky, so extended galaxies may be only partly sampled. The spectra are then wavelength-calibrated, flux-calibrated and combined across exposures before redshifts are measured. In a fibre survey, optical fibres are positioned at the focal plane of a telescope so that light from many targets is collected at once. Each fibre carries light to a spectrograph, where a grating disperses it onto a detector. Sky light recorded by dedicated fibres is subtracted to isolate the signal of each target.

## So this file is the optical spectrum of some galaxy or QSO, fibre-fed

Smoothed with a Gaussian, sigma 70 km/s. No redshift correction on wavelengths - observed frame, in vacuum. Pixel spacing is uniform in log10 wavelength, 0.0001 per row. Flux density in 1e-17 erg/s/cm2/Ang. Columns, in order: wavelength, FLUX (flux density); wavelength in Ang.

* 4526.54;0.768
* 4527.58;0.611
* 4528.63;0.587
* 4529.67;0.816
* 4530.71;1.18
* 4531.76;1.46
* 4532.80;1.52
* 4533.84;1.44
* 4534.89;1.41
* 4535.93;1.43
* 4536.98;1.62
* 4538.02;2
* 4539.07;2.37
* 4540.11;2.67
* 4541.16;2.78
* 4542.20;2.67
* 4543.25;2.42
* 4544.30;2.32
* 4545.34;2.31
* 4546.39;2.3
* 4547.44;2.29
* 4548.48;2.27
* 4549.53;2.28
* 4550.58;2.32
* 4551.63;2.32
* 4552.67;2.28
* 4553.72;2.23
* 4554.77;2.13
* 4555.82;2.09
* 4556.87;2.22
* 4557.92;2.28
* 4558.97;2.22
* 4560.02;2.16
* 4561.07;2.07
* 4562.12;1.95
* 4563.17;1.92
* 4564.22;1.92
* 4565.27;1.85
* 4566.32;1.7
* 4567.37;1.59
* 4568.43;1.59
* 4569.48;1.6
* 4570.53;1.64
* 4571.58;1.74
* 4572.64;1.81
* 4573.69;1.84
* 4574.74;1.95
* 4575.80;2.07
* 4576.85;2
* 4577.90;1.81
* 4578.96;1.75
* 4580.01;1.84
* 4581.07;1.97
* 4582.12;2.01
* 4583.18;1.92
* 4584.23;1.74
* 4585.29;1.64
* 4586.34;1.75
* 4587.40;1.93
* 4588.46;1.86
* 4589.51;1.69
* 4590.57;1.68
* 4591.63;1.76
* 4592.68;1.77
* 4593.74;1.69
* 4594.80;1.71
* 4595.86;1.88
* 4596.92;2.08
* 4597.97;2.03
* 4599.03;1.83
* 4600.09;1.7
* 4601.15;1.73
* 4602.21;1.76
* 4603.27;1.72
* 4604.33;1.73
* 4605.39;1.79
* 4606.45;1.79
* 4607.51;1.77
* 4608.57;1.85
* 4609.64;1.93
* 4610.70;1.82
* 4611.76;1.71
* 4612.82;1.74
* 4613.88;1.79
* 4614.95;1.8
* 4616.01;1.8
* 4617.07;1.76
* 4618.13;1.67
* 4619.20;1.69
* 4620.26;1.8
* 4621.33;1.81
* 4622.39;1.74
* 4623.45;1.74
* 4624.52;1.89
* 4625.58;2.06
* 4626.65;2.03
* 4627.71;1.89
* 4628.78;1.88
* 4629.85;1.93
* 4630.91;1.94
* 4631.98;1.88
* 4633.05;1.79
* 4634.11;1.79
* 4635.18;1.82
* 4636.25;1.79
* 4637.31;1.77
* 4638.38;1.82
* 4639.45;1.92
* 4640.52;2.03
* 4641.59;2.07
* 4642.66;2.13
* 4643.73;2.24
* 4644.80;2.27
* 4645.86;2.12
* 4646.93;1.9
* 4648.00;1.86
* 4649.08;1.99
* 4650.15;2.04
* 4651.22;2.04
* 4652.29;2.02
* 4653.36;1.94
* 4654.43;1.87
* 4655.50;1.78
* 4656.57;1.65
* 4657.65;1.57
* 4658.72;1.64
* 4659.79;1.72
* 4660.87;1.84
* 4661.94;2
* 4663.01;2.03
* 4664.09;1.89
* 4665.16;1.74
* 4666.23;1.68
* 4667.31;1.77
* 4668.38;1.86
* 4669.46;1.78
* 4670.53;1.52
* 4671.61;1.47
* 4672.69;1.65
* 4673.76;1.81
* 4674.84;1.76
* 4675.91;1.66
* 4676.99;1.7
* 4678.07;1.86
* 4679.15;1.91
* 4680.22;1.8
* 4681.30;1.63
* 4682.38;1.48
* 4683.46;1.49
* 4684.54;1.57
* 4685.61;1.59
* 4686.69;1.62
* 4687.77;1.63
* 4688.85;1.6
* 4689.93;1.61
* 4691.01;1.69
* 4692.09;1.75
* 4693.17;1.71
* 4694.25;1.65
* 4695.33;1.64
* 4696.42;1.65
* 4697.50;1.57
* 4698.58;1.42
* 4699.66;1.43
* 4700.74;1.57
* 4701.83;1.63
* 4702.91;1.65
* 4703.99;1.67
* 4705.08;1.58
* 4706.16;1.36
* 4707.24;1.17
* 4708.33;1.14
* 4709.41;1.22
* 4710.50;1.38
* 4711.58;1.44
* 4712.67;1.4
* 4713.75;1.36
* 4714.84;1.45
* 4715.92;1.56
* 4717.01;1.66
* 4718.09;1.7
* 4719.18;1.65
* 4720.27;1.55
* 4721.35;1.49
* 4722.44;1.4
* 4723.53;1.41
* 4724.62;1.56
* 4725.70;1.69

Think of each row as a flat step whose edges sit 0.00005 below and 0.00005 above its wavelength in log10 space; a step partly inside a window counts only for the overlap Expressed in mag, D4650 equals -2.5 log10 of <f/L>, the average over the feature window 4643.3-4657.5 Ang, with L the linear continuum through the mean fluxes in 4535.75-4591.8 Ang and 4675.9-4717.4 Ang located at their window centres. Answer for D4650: -0.15 mag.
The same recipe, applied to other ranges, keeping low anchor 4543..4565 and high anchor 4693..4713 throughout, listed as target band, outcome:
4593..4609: 0.10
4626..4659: -0.09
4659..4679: -0.07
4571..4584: 0.11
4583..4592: 0.15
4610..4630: 0.04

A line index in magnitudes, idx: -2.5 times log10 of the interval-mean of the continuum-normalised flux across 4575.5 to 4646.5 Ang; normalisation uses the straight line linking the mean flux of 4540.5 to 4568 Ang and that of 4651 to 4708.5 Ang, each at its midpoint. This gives 0.056 mag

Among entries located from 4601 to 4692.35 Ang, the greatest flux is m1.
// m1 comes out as 2.27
